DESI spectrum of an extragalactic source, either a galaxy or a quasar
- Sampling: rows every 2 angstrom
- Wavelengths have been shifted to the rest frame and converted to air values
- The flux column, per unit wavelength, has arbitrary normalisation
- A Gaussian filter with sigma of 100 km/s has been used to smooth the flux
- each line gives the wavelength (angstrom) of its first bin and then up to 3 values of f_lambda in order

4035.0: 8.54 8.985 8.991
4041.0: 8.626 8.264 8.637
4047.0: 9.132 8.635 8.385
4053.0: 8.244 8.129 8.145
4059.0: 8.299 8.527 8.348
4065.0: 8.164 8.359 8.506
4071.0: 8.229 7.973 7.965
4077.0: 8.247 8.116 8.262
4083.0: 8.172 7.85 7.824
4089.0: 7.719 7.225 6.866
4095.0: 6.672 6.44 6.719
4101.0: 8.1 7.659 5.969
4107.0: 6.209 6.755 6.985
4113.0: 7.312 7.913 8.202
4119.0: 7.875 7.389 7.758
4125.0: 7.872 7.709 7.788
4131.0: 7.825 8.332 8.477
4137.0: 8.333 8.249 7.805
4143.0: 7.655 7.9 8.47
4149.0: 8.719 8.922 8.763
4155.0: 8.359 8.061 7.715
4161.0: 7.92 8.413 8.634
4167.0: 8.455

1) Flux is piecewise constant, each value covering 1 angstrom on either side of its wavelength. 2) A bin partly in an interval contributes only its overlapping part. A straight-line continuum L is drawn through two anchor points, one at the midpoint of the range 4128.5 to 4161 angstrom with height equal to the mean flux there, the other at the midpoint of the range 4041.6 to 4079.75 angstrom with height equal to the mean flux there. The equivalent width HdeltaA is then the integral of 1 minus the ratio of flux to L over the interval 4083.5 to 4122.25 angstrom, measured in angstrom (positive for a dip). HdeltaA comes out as 4.7 angstrom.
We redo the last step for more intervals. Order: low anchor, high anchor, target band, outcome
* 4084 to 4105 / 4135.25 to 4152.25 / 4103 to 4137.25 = 1.02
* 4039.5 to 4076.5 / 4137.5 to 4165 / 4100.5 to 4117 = 2.29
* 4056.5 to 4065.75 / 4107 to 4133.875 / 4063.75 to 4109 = 2.45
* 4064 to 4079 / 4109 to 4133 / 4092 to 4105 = 1.52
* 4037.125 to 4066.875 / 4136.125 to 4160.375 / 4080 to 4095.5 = 1.46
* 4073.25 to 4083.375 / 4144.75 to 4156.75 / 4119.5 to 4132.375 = 1.00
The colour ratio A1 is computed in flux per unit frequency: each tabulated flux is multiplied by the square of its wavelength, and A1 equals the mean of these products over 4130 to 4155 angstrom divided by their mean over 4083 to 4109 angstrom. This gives 1.19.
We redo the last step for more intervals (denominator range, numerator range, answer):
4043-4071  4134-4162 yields 1.02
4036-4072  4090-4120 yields 0.86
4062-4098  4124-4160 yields 1.08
